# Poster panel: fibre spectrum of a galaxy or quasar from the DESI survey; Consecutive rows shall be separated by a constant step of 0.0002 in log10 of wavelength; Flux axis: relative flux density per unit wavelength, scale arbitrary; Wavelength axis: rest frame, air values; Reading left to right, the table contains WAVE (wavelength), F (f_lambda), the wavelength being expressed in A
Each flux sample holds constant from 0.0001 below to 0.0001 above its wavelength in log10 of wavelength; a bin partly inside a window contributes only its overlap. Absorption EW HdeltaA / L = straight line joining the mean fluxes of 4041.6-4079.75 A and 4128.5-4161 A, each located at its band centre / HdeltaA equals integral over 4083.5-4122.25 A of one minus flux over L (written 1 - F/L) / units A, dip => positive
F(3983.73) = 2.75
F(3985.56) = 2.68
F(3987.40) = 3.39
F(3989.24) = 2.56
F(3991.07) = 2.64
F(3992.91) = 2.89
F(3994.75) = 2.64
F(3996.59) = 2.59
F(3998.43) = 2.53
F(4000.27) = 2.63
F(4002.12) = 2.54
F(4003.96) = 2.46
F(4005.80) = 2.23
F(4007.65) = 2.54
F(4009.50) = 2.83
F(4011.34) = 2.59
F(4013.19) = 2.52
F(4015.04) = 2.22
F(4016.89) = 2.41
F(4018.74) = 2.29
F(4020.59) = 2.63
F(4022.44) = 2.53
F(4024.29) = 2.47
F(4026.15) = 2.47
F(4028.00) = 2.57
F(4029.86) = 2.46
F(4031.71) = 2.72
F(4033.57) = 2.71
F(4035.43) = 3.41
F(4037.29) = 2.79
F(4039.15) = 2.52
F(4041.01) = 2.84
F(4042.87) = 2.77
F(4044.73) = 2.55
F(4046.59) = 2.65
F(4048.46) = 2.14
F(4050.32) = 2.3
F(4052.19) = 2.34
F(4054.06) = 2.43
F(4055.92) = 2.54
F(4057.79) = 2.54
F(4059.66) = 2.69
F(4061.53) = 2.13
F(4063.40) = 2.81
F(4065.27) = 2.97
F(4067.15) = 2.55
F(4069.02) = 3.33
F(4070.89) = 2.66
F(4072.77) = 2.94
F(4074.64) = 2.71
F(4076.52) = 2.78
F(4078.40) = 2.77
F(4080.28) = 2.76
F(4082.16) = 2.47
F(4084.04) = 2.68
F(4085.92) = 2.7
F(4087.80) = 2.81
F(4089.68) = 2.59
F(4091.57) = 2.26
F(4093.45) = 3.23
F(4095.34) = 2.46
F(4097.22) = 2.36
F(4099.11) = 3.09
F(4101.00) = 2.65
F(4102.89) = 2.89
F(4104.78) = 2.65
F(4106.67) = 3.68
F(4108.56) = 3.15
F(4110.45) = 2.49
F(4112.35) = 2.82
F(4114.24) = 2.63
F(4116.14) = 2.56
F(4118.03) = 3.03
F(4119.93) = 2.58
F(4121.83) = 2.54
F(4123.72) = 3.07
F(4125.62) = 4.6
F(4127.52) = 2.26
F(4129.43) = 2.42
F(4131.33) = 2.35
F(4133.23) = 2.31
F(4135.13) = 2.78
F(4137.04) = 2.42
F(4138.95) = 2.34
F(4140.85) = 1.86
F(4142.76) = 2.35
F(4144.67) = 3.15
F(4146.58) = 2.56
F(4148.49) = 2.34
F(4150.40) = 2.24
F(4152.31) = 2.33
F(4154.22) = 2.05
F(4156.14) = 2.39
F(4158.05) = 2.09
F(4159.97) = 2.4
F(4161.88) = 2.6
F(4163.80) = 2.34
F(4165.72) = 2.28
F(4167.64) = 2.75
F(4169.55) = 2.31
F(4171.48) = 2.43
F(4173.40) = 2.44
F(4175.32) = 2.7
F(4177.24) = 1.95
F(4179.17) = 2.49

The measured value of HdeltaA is -3.9 A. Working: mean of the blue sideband 2.63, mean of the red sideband 2.38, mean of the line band 2.76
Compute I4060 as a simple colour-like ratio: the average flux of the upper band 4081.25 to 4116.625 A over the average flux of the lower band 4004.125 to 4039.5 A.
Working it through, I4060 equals 1.1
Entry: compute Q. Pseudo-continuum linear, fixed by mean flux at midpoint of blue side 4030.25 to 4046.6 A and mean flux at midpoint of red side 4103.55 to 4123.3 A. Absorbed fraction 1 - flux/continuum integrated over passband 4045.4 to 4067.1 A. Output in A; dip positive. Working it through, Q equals 2.2 A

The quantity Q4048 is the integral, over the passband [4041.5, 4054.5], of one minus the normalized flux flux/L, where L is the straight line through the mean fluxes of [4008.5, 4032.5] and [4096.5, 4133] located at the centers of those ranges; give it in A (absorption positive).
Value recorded 0.7 A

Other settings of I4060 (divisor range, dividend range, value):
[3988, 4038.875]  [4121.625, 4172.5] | 0.96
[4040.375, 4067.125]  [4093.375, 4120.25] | 1.10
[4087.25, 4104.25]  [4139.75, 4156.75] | 0.87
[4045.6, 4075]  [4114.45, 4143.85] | 1.01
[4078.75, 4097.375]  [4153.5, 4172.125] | 0.89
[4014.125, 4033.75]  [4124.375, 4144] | 1.04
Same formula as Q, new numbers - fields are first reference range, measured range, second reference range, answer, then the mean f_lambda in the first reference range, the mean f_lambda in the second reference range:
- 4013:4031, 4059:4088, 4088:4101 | -1.4 A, 2.46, 2.67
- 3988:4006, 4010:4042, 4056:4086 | 0.5 A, 2.6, 2.71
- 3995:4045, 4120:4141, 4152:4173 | -2.1 A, 2.59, 2.36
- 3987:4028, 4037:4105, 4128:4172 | -4.7 A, 2.56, 2.39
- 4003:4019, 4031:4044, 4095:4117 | -1.4 A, 2.46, 2.8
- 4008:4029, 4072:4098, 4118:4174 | -1.8 A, 2.5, 2.51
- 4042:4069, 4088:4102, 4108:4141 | -0.2 A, 2.56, 2.69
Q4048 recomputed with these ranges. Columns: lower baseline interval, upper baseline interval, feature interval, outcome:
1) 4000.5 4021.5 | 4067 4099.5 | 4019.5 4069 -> -0.3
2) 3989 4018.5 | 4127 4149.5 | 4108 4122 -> -1.6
